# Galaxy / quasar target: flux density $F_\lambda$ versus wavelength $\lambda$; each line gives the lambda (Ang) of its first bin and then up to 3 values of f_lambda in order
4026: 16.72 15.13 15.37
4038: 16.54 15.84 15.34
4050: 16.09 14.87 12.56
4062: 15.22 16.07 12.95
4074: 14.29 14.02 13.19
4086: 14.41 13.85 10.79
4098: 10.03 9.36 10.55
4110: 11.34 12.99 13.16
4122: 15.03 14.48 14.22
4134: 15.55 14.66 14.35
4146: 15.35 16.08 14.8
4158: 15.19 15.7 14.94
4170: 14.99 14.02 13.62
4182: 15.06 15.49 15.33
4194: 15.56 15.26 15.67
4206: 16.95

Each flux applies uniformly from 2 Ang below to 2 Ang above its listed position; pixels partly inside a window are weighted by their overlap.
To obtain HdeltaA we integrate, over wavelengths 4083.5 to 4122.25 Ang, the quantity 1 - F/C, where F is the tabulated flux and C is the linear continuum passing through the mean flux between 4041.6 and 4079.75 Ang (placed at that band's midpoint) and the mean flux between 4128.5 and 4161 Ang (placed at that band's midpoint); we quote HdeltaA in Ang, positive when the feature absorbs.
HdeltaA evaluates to 7.4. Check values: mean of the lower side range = 14.7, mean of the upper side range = 15.1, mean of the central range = 12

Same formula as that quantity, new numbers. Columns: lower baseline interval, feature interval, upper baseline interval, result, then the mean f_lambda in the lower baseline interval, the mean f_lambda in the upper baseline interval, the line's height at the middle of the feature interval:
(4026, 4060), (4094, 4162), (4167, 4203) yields 7.0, 15.3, 15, 15.1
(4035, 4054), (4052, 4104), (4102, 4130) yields 4.4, 15.8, 12.8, 14.4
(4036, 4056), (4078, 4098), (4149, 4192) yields 3.4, 15.7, 15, 15.5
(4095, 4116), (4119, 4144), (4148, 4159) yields -2.6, 10.9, 15.4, 13.3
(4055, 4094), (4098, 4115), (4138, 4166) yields 4.3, 13.9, 15.2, 14.4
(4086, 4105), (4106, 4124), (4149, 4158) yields -0.2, 11.3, 15.3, 12.7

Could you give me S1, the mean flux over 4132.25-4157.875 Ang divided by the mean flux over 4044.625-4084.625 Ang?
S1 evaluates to 1.0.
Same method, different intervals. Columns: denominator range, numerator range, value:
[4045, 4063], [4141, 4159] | 1.03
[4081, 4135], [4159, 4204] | 1.18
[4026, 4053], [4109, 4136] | 0.88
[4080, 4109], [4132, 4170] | 1.29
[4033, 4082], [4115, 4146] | 0.98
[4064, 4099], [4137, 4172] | 1.13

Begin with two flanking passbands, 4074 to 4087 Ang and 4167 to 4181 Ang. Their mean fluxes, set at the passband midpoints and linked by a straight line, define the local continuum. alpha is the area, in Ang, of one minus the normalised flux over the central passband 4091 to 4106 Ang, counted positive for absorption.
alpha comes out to 3.86 Ang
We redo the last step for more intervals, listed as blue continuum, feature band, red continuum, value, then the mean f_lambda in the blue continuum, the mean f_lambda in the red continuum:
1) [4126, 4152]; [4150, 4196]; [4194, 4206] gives 1.1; 15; 15.7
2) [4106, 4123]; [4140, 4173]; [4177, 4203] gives -2.5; 12.7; 15.2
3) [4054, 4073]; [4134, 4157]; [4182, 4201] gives -0.2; 14.3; 15.4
